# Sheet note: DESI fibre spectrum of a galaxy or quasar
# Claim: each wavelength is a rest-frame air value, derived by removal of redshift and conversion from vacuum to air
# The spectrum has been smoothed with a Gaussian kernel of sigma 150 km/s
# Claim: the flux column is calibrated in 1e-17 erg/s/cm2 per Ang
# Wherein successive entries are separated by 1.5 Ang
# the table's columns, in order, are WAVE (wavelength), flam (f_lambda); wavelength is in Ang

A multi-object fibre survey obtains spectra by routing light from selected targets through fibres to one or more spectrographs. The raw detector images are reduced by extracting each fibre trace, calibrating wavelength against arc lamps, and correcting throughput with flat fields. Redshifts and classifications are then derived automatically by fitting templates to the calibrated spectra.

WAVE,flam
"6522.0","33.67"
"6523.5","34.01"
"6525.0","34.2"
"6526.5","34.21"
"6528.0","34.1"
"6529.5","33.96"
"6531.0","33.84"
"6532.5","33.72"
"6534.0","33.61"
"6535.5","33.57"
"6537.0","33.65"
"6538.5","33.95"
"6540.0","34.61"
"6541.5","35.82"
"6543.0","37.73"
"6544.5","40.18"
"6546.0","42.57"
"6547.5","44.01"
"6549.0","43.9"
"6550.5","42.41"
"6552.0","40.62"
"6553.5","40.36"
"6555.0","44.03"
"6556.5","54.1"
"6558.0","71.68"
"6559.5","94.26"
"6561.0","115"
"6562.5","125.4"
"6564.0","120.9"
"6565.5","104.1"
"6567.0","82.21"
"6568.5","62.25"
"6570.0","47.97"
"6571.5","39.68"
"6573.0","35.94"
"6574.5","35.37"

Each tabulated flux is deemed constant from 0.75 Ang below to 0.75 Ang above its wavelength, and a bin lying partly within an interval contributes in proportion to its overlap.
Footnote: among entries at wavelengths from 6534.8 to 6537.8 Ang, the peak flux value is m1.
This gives 33.65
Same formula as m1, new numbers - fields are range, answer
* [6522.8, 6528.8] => 34.21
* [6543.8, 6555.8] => 44.03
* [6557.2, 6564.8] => 125.4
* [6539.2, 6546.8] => 42.57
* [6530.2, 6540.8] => 34.61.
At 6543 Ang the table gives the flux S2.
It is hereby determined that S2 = 37.73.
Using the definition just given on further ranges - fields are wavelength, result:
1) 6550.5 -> 42.41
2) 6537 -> 33.65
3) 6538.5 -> 33.95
